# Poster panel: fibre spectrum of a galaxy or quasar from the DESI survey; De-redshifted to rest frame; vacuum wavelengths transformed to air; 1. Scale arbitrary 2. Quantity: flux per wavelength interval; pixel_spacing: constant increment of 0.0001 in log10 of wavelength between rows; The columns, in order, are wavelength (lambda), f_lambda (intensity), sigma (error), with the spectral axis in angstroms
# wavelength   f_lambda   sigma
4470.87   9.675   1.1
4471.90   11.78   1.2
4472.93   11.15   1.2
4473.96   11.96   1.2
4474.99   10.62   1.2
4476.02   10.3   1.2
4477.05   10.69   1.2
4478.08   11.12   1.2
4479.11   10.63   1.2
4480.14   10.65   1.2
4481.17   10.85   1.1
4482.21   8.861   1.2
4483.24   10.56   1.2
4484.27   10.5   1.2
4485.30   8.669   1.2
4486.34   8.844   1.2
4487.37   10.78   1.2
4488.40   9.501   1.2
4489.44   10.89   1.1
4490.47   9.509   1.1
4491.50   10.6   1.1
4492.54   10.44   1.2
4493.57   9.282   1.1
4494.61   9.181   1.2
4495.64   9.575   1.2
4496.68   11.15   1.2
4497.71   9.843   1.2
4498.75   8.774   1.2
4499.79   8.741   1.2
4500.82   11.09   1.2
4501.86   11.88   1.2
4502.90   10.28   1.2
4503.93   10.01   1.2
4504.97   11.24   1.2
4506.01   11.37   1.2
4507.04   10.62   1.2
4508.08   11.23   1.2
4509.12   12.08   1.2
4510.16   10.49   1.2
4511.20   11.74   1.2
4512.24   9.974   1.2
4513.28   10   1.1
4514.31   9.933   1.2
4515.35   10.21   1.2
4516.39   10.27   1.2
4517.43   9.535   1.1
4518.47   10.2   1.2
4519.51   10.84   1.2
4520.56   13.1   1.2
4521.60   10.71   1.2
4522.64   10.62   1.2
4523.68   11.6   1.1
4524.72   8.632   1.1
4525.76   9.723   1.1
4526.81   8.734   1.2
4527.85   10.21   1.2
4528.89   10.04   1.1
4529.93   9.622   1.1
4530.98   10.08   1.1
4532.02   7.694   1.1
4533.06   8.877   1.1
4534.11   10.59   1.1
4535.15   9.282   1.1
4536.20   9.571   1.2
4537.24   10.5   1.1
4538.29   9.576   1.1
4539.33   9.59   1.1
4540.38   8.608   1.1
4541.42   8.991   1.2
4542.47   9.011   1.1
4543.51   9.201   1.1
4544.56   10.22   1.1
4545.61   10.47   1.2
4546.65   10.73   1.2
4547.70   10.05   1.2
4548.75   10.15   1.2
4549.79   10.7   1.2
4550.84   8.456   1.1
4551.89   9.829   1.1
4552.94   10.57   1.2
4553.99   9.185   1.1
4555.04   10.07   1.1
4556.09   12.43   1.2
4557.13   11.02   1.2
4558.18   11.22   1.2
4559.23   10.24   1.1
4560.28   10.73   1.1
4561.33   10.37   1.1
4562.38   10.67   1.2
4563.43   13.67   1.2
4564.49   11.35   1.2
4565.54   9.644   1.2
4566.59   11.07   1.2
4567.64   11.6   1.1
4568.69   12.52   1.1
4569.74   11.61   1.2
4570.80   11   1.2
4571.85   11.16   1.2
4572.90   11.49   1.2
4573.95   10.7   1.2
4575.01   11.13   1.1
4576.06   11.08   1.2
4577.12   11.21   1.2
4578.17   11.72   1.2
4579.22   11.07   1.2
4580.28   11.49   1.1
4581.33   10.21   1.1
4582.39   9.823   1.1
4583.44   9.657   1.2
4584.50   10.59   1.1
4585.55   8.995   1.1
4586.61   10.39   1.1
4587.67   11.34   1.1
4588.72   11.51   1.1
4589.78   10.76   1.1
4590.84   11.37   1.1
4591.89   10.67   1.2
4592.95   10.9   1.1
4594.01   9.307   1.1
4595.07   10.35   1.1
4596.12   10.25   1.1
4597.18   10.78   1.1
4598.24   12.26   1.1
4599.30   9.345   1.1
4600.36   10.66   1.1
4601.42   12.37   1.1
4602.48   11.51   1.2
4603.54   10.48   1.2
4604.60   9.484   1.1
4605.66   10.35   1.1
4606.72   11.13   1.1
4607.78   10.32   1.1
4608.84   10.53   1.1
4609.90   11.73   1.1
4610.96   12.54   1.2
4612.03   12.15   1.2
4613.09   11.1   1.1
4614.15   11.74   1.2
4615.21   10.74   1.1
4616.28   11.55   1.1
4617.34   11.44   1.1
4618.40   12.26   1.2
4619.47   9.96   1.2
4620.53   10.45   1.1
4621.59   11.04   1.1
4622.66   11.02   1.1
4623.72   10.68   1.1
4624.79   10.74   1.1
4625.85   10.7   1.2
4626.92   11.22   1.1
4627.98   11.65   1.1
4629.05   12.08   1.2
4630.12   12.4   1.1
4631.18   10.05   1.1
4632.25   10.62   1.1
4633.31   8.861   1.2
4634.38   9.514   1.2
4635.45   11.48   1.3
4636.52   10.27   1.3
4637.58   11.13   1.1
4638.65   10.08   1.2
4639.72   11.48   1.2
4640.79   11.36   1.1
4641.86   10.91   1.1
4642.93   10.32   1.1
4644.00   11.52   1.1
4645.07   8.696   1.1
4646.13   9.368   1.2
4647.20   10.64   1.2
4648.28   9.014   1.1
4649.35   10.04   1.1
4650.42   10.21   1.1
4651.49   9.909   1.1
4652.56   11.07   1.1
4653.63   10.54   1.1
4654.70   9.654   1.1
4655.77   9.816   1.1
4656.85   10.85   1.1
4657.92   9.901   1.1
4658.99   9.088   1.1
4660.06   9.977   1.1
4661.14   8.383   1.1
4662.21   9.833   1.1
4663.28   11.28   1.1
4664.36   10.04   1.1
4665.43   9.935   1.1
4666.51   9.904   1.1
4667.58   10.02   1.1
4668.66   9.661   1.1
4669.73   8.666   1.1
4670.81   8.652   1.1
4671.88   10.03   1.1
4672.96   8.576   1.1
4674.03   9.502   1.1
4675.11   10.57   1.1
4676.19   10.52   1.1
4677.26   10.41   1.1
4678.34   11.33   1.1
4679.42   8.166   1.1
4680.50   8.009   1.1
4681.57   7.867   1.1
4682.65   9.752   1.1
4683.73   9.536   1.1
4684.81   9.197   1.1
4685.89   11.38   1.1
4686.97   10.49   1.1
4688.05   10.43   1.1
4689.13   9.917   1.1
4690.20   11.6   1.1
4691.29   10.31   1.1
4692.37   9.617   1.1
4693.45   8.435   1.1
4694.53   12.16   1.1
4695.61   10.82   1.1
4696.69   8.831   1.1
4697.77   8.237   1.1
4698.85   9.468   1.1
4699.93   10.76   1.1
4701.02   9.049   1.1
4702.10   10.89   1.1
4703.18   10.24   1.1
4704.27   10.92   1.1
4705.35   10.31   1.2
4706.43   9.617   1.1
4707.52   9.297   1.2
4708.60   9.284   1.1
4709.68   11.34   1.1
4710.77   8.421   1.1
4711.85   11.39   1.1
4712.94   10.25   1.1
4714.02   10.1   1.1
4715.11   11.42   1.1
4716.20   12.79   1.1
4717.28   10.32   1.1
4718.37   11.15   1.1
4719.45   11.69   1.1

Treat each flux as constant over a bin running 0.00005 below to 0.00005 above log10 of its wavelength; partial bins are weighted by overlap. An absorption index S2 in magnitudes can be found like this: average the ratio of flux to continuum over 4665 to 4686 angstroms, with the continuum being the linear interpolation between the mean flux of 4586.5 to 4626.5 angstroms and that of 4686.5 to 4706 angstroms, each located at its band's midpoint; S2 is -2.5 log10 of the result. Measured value 0.085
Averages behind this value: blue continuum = 11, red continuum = 10.1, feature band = 9.54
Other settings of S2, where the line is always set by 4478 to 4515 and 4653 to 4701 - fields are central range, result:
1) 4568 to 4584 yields -0.10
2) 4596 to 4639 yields -0.10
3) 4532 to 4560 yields 0.02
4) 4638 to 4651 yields -0.04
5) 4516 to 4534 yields 0.02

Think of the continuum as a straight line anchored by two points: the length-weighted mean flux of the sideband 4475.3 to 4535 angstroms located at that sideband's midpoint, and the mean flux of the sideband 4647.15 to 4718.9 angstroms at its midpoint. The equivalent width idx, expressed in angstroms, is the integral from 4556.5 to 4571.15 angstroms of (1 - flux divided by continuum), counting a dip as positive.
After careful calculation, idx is -1.5 angstroms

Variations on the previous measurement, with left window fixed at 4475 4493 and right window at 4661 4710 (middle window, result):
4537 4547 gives 0.5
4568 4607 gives -3.1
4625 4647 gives -1.6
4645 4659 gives -0.1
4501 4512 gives -1.0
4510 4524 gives -0.7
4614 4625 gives -1.2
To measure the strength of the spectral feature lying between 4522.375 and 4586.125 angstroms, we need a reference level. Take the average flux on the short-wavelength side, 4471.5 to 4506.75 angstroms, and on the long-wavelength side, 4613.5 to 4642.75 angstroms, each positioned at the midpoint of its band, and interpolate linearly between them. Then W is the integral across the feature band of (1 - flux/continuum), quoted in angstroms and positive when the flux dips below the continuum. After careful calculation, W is 1.7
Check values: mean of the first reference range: 10.3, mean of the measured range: 10.3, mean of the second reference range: 10.9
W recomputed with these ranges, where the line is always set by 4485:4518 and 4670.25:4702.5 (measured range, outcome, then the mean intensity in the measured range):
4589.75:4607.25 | -1.2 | 10.7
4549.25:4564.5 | -0.8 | 10.7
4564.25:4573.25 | -1.0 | 11.3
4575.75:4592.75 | -1.2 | 10.7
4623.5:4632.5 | -1.1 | 11.2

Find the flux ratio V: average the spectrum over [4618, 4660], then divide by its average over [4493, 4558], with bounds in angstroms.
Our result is 1.04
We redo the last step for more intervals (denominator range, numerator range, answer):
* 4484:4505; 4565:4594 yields 1.09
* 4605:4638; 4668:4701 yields 0.89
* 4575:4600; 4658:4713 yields 0.92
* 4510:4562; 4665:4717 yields 0.99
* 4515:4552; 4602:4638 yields 1.11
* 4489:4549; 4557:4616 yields 1.08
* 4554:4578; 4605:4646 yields 0.98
